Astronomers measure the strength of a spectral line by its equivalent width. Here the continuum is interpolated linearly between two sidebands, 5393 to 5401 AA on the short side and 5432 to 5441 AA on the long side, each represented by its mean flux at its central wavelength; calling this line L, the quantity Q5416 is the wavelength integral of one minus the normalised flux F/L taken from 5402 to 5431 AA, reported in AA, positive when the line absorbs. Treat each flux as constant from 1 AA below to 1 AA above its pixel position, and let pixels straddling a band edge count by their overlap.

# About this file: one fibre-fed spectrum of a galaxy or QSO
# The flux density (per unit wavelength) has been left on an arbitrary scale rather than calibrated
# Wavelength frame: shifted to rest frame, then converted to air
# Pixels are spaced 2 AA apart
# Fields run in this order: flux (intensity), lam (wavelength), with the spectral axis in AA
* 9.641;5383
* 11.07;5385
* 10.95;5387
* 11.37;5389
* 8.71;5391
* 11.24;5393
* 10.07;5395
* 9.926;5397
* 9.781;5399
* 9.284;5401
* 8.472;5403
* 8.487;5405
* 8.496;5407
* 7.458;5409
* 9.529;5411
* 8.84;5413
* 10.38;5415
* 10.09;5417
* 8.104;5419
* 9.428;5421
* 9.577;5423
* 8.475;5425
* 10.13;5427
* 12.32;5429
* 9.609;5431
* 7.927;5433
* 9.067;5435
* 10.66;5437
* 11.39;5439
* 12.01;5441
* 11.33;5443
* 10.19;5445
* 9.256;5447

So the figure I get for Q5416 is 2.1 AA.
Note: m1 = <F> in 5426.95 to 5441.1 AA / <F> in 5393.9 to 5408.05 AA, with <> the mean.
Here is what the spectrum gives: 1.1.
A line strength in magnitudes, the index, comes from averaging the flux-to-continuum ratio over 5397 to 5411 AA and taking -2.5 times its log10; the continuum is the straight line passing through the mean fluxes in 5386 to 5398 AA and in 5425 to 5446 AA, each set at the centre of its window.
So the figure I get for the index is 0.18 mag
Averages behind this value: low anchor 10.4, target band 8.82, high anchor 10.4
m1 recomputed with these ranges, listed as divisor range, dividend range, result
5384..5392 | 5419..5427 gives 0.87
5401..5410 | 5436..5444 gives 1.36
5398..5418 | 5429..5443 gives 1.14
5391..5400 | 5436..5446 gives 1.10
